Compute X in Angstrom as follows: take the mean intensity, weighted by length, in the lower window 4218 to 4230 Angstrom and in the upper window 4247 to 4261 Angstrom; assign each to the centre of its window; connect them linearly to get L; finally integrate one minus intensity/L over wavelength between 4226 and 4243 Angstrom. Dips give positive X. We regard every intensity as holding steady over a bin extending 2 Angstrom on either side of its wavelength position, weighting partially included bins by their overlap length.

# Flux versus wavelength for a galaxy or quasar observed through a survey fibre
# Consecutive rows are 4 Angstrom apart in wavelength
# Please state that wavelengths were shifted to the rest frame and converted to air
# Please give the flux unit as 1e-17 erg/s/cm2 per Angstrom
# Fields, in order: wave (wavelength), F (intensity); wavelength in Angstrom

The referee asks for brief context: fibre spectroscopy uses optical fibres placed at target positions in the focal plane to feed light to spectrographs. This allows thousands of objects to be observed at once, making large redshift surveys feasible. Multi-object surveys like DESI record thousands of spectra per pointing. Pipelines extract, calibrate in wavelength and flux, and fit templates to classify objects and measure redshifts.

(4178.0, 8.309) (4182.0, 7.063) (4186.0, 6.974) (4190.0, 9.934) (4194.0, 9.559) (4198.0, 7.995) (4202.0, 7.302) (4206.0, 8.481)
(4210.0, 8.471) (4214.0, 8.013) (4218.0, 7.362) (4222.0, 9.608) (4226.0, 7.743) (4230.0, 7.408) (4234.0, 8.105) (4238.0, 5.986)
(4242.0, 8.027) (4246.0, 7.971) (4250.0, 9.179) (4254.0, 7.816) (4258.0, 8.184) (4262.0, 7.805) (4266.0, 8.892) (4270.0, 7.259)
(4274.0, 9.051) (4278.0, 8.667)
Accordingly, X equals 1.8 Angstrom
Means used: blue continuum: 8.25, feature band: 7.39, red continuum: 8.32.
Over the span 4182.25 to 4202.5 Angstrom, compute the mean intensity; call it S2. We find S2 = 8.32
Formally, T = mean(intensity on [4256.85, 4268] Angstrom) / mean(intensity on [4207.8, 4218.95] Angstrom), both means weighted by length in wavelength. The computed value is 1.0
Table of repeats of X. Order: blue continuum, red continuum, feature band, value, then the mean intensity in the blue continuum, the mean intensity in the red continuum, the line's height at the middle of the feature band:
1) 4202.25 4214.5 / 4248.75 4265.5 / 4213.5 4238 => 1.1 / 8.21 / 8.26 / 8.23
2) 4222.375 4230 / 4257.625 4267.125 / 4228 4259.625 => 1.3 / 8.05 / 8.26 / 8.15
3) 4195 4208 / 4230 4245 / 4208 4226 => -1.2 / 8.05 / 7.42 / 7.78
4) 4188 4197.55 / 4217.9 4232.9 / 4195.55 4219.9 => 2.4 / 9.46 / 8.12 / 8.85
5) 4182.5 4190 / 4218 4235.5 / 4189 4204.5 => -1.5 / 7.78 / 8.12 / 7.87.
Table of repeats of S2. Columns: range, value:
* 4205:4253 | 8.02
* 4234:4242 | 7.03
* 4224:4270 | 7.89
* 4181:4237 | 8.12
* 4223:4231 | 7.85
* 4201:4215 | 8.13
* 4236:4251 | 7.7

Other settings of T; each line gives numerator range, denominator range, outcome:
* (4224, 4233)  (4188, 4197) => 0.80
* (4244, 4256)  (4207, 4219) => 1.03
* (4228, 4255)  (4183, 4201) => 0.92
